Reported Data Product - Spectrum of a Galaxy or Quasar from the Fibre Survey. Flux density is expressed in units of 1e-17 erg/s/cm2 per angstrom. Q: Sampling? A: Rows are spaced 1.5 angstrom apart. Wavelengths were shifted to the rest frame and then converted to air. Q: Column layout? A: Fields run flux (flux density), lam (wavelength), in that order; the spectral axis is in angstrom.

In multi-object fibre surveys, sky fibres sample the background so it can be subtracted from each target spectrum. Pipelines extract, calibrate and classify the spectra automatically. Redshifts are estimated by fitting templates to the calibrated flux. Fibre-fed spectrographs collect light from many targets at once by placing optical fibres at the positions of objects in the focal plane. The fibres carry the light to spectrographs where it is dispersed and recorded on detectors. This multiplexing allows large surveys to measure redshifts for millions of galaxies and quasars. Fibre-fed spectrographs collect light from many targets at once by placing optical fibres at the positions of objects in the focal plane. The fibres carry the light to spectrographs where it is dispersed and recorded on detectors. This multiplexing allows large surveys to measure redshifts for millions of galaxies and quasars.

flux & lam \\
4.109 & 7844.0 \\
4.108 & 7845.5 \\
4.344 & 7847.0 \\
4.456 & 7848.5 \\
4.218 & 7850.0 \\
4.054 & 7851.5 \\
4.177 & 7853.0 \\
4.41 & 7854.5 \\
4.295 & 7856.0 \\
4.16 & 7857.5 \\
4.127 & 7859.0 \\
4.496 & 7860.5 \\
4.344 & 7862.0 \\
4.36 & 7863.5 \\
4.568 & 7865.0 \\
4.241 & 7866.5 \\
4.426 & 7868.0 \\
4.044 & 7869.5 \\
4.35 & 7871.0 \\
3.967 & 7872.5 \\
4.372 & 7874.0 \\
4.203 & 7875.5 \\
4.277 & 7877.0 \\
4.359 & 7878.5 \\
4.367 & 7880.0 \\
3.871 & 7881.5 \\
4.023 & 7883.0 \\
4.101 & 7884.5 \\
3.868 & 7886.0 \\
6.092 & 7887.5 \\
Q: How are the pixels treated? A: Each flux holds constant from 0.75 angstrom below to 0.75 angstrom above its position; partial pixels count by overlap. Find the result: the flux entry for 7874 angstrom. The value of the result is 4.372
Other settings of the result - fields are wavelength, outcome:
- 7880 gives 4.367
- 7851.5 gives 4.054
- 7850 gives 4.218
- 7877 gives 4.277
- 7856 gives 4.295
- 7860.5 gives 4.496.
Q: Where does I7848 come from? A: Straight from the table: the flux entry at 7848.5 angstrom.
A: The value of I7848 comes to 4.456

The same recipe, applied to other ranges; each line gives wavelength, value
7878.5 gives 4.359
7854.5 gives 4.41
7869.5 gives 4.044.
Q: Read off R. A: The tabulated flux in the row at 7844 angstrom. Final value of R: 4.109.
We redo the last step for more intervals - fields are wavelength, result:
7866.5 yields 4.241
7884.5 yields 4.101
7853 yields 4.177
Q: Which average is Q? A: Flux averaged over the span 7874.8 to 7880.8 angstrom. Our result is 4.3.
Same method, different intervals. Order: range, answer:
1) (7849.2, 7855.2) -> 4.22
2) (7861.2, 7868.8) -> 4.39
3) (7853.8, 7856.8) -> 4.35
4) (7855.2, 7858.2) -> 4.23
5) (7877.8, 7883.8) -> 4.15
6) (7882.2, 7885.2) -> 4.06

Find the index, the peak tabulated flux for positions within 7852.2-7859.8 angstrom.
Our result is 4.41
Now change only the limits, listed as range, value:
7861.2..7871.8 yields 4.568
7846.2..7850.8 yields 4.456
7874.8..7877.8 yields 4.277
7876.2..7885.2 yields 4.367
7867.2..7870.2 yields 4.426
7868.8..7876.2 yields 4.372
